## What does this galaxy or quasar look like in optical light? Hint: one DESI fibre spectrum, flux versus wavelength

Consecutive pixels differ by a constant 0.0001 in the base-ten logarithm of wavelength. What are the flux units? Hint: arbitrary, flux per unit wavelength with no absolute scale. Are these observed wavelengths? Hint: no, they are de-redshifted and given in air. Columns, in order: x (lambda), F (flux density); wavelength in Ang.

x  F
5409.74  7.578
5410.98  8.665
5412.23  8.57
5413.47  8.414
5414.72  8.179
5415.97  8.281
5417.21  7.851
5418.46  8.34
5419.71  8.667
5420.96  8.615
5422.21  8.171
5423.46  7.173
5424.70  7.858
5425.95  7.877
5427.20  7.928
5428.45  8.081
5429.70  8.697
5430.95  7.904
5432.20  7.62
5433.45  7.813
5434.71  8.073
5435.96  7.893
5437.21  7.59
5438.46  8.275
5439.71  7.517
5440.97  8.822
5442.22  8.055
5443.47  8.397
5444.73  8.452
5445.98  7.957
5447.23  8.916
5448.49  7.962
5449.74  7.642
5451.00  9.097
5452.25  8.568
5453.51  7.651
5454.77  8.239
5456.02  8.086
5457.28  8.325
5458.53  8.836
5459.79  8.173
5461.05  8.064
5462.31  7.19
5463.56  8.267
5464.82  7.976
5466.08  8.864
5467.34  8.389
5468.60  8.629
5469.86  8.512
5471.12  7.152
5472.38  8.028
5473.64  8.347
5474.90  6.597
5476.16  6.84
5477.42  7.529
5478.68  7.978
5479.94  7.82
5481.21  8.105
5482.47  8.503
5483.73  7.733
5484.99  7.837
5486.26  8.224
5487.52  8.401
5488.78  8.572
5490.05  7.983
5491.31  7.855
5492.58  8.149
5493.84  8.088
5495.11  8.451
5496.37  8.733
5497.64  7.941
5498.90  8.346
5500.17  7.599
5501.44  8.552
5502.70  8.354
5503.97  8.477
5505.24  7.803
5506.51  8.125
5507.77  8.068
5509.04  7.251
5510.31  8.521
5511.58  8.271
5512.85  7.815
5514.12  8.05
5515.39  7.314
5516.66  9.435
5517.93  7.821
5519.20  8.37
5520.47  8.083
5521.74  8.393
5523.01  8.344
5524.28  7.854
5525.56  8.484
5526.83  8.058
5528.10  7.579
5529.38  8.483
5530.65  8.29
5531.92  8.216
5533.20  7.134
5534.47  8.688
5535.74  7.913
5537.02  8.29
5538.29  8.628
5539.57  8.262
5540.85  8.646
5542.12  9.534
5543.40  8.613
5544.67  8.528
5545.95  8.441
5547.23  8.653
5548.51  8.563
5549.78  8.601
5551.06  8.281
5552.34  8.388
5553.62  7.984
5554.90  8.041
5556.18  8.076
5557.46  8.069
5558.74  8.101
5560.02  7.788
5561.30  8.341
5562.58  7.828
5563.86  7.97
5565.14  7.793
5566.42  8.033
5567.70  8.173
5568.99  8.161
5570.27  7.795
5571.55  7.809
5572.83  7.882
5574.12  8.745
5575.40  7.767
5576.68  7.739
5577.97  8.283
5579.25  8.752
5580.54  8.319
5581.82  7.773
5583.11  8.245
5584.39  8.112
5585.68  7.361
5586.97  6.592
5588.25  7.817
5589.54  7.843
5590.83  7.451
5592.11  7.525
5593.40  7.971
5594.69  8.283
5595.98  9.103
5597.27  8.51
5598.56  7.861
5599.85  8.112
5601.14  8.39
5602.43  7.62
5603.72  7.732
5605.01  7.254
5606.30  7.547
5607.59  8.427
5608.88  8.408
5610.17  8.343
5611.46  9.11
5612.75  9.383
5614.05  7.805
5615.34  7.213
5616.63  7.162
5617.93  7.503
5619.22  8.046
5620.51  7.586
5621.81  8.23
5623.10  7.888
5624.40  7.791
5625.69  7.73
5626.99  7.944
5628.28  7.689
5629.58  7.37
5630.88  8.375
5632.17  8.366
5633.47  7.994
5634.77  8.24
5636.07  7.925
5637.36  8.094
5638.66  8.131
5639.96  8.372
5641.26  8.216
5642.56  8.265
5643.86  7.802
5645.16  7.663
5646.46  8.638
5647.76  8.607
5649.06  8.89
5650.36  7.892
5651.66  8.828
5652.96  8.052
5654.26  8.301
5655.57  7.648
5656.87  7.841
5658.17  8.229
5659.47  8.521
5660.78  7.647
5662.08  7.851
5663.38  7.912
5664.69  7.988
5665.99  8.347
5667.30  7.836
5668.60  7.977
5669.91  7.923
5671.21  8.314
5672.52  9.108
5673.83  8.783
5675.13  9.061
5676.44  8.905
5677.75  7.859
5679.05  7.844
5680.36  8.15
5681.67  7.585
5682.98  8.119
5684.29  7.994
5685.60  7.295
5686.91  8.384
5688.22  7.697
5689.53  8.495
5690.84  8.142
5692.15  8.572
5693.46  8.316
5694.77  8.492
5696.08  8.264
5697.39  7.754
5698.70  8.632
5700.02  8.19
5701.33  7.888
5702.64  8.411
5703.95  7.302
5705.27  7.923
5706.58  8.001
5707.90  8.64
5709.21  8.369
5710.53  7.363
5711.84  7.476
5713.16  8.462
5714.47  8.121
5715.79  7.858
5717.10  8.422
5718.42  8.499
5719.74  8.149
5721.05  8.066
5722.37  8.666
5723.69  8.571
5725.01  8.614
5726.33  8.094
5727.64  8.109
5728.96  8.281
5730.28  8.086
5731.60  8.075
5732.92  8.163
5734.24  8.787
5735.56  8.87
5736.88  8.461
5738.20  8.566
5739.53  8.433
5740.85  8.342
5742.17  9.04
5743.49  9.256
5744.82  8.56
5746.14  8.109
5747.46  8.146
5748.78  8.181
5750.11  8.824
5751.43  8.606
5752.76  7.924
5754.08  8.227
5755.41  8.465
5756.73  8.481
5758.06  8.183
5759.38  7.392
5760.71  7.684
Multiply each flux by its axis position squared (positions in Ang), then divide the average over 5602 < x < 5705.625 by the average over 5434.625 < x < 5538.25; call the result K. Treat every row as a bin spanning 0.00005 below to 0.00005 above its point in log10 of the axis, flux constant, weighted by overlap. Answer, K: 1.1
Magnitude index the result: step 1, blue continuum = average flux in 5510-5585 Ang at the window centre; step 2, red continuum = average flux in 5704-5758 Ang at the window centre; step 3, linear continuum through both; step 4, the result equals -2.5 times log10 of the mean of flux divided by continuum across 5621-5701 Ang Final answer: 0.02 mag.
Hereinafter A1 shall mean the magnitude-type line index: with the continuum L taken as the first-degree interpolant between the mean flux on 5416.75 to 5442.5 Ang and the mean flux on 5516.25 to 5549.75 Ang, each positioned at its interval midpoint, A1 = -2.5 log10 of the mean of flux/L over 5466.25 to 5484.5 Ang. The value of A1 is 0.038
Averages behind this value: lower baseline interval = 8.04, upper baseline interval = 8.36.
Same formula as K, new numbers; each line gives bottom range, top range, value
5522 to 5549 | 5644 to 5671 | 1.02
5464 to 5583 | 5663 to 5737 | 1.07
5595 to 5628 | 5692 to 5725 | 1.05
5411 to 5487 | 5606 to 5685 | 1.08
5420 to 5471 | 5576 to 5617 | 1.04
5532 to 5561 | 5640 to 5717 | 1.03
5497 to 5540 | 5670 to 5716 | 1.07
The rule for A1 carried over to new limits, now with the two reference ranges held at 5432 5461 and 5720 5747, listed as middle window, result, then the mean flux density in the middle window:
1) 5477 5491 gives 0.020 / 8.07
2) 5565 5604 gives 0.043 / 7.99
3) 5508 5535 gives 0.018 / 8.11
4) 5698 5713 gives 0.052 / 8.03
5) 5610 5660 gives 0.035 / 8.09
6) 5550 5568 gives 0.028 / 8.07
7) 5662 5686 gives 0.030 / 8.16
